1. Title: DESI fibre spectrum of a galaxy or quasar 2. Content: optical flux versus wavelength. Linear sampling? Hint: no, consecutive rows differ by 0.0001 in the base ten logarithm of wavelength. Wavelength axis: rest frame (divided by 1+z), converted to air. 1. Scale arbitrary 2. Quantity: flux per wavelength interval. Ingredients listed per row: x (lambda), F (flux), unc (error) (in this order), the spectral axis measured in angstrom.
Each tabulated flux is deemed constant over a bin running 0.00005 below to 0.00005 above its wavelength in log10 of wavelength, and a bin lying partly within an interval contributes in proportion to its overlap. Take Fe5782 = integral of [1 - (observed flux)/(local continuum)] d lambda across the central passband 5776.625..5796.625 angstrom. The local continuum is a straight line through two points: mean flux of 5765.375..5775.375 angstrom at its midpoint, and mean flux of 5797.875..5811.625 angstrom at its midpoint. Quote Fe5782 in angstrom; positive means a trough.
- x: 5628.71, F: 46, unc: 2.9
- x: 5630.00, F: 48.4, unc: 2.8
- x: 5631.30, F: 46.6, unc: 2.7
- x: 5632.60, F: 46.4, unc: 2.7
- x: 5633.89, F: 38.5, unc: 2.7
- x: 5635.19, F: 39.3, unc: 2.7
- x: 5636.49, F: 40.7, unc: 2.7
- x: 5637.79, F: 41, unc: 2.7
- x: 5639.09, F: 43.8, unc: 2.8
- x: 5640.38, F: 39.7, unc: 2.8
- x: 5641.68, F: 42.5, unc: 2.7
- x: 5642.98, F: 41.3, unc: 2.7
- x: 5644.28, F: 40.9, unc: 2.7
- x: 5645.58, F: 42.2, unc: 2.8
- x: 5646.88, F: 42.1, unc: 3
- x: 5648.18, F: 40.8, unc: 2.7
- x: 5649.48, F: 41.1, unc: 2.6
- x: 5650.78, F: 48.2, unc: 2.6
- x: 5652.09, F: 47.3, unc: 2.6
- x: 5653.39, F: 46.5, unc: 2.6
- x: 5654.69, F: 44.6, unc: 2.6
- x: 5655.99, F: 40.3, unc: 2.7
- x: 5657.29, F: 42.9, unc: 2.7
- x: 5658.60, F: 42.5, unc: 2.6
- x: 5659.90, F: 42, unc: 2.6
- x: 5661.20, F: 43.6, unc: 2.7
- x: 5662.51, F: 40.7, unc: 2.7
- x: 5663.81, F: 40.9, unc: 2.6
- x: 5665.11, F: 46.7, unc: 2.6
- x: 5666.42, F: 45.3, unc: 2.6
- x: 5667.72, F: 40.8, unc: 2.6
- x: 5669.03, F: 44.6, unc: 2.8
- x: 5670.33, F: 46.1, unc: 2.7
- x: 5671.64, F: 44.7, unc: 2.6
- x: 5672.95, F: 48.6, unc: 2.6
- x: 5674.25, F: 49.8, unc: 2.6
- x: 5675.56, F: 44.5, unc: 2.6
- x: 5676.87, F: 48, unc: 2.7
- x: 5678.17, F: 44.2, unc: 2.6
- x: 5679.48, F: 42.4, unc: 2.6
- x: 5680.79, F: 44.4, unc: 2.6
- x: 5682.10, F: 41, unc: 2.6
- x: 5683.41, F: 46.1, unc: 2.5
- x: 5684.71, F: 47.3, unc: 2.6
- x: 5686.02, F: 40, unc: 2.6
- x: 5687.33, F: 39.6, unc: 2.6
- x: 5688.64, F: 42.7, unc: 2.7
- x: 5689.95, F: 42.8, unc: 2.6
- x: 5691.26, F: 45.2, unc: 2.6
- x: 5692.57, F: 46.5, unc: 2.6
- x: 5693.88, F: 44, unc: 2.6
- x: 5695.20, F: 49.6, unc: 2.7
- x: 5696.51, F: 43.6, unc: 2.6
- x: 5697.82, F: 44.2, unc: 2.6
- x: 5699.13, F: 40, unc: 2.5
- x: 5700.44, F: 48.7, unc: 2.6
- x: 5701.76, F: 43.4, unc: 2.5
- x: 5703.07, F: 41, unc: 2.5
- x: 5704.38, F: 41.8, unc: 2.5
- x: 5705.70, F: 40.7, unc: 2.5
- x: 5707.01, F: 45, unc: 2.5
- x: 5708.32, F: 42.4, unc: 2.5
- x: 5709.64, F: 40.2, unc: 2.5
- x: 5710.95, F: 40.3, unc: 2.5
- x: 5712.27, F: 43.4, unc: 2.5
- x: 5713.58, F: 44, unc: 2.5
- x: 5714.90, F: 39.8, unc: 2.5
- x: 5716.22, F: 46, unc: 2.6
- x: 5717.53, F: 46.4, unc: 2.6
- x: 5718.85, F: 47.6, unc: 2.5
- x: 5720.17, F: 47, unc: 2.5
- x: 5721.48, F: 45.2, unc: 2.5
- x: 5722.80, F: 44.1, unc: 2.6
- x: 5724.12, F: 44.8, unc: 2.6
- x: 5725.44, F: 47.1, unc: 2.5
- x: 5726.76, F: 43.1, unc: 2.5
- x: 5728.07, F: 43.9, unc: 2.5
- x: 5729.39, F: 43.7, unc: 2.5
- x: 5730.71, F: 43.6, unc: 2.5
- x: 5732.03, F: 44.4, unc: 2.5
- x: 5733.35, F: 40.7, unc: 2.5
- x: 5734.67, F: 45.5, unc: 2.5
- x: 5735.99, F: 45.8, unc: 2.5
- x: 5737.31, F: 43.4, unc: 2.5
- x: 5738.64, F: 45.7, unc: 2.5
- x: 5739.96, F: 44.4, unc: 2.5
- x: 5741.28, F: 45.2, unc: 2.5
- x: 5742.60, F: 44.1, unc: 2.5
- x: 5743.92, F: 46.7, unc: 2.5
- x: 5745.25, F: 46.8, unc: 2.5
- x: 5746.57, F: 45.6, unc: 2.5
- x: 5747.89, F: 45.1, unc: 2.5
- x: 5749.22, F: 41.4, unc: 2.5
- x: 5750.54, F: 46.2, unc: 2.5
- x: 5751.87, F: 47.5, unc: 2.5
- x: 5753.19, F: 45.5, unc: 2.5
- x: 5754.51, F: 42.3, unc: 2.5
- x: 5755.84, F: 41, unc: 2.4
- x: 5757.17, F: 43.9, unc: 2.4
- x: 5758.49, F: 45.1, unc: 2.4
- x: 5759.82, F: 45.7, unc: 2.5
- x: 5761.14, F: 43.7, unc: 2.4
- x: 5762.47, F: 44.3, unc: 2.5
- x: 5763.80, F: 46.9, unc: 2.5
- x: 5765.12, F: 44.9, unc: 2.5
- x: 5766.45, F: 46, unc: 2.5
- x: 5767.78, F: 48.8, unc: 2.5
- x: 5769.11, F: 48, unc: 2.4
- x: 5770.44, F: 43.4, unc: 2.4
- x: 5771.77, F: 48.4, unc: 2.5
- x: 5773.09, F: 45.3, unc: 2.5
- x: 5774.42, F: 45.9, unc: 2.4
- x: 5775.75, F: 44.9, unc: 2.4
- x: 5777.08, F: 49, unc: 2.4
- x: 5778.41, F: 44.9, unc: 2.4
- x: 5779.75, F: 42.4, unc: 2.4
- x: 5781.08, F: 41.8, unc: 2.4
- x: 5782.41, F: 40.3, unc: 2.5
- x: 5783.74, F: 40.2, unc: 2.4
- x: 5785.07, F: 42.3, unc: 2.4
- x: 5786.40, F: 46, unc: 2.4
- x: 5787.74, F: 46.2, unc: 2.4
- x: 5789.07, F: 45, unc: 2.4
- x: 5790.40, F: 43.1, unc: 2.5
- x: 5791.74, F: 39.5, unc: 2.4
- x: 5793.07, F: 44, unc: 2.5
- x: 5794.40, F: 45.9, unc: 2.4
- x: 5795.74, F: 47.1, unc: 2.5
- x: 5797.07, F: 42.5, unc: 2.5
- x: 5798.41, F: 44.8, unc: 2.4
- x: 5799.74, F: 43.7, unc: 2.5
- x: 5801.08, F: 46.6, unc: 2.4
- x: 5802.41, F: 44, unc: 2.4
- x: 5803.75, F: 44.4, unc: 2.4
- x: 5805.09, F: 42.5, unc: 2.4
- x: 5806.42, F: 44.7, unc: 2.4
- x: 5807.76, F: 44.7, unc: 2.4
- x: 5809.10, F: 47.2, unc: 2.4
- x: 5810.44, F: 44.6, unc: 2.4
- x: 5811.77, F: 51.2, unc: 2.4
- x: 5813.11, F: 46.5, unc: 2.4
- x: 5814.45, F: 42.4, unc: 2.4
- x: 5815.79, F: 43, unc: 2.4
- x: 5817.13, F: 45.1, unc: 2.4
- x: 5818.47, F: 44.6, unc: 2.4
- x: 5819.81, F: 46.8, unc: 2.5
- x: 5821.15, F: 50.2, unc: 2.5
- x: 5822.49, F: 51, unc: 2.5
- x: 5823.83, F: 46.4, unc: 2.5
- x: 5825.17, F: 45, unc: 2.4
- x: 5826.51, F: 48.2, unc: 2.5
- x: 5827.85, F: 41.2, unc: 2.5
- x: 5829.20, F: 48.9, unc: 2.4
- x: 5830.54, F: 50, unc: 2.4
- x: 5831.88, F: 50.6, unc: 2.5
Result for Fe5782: 0.9 angstrom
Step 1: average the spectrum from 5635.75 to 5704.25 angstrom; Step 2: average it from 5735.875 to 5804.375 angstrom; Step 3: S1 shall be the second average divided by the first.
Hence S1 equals 1.02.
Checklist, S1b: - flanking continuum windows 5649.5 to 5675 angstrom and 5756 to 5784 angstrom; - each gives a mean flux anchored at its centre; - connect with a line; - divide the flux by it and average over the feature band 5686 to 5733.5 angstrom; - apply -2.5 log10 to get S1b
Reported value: 0.022 mag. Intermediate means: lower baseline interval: 44.4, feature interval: 43.8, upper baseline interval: 44.9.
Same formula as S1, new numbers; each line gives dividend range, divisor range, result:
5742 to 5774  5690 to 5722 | 1.03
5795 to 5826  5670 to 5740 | 1.03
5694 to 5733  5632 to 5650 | 1.06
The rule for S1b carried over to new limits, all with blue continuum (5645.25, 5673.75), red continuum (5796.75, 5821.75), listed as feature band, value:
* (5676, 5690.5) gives 0.01 mag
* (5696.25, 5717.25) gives 0.04 mag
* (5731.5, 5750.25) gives 0.00 mag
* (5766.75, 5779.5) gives -0.03 mag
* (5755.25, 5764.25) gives 0.01 mag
